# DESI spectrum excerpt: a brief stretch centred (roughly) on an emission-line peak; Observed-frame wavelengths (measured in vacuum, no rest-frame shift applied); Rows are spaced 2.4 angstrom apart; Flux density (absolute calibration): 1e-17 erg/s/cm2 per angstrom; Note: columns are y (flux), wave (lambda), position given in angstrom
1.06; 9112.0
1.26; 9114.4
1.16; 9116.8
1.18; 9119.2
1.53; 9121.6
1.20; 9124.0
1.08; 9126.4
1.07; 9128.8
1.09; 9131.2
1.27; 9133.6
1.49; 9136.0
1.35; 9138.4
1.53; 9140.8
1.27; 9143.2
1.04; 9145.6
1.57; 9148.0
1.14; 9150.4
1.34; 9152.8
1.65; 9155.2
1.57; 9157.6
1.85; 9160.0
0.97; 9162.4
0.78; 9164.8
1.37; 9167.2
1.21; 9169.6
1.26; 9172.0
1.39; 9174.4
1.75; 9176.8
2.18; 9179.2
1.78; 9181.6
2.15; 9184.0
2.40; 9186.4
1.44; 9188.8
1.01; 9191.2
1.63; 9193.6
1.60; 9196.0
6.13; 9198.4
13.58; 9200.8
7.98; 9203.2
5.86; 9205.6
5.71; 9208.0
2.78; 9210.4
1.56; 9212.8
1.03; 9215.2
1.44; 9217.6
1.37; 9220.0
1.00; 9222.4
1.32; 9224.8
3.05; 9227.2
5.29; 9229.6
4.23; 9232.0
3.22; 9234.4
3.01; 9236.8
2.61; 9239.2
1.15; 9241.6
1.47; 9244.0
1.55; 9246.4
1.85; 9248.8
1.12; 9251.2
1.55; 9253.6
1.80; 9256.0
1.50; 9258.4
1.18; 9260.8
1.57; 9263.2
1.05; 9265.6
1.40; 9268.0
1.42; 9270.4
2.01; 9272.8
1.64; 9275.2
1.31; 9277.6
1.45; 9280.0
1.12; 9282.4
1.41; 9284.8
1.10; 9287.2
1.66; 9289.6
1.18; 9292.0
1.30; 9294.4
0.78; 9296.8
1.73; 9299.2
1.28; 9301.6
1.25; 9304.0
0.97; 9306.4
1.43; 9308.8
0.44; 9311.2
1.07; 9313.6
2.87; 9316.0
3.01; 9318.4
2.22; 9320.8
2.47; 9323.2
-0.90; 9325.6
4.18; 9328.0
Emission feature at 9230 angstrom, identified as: [N II]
